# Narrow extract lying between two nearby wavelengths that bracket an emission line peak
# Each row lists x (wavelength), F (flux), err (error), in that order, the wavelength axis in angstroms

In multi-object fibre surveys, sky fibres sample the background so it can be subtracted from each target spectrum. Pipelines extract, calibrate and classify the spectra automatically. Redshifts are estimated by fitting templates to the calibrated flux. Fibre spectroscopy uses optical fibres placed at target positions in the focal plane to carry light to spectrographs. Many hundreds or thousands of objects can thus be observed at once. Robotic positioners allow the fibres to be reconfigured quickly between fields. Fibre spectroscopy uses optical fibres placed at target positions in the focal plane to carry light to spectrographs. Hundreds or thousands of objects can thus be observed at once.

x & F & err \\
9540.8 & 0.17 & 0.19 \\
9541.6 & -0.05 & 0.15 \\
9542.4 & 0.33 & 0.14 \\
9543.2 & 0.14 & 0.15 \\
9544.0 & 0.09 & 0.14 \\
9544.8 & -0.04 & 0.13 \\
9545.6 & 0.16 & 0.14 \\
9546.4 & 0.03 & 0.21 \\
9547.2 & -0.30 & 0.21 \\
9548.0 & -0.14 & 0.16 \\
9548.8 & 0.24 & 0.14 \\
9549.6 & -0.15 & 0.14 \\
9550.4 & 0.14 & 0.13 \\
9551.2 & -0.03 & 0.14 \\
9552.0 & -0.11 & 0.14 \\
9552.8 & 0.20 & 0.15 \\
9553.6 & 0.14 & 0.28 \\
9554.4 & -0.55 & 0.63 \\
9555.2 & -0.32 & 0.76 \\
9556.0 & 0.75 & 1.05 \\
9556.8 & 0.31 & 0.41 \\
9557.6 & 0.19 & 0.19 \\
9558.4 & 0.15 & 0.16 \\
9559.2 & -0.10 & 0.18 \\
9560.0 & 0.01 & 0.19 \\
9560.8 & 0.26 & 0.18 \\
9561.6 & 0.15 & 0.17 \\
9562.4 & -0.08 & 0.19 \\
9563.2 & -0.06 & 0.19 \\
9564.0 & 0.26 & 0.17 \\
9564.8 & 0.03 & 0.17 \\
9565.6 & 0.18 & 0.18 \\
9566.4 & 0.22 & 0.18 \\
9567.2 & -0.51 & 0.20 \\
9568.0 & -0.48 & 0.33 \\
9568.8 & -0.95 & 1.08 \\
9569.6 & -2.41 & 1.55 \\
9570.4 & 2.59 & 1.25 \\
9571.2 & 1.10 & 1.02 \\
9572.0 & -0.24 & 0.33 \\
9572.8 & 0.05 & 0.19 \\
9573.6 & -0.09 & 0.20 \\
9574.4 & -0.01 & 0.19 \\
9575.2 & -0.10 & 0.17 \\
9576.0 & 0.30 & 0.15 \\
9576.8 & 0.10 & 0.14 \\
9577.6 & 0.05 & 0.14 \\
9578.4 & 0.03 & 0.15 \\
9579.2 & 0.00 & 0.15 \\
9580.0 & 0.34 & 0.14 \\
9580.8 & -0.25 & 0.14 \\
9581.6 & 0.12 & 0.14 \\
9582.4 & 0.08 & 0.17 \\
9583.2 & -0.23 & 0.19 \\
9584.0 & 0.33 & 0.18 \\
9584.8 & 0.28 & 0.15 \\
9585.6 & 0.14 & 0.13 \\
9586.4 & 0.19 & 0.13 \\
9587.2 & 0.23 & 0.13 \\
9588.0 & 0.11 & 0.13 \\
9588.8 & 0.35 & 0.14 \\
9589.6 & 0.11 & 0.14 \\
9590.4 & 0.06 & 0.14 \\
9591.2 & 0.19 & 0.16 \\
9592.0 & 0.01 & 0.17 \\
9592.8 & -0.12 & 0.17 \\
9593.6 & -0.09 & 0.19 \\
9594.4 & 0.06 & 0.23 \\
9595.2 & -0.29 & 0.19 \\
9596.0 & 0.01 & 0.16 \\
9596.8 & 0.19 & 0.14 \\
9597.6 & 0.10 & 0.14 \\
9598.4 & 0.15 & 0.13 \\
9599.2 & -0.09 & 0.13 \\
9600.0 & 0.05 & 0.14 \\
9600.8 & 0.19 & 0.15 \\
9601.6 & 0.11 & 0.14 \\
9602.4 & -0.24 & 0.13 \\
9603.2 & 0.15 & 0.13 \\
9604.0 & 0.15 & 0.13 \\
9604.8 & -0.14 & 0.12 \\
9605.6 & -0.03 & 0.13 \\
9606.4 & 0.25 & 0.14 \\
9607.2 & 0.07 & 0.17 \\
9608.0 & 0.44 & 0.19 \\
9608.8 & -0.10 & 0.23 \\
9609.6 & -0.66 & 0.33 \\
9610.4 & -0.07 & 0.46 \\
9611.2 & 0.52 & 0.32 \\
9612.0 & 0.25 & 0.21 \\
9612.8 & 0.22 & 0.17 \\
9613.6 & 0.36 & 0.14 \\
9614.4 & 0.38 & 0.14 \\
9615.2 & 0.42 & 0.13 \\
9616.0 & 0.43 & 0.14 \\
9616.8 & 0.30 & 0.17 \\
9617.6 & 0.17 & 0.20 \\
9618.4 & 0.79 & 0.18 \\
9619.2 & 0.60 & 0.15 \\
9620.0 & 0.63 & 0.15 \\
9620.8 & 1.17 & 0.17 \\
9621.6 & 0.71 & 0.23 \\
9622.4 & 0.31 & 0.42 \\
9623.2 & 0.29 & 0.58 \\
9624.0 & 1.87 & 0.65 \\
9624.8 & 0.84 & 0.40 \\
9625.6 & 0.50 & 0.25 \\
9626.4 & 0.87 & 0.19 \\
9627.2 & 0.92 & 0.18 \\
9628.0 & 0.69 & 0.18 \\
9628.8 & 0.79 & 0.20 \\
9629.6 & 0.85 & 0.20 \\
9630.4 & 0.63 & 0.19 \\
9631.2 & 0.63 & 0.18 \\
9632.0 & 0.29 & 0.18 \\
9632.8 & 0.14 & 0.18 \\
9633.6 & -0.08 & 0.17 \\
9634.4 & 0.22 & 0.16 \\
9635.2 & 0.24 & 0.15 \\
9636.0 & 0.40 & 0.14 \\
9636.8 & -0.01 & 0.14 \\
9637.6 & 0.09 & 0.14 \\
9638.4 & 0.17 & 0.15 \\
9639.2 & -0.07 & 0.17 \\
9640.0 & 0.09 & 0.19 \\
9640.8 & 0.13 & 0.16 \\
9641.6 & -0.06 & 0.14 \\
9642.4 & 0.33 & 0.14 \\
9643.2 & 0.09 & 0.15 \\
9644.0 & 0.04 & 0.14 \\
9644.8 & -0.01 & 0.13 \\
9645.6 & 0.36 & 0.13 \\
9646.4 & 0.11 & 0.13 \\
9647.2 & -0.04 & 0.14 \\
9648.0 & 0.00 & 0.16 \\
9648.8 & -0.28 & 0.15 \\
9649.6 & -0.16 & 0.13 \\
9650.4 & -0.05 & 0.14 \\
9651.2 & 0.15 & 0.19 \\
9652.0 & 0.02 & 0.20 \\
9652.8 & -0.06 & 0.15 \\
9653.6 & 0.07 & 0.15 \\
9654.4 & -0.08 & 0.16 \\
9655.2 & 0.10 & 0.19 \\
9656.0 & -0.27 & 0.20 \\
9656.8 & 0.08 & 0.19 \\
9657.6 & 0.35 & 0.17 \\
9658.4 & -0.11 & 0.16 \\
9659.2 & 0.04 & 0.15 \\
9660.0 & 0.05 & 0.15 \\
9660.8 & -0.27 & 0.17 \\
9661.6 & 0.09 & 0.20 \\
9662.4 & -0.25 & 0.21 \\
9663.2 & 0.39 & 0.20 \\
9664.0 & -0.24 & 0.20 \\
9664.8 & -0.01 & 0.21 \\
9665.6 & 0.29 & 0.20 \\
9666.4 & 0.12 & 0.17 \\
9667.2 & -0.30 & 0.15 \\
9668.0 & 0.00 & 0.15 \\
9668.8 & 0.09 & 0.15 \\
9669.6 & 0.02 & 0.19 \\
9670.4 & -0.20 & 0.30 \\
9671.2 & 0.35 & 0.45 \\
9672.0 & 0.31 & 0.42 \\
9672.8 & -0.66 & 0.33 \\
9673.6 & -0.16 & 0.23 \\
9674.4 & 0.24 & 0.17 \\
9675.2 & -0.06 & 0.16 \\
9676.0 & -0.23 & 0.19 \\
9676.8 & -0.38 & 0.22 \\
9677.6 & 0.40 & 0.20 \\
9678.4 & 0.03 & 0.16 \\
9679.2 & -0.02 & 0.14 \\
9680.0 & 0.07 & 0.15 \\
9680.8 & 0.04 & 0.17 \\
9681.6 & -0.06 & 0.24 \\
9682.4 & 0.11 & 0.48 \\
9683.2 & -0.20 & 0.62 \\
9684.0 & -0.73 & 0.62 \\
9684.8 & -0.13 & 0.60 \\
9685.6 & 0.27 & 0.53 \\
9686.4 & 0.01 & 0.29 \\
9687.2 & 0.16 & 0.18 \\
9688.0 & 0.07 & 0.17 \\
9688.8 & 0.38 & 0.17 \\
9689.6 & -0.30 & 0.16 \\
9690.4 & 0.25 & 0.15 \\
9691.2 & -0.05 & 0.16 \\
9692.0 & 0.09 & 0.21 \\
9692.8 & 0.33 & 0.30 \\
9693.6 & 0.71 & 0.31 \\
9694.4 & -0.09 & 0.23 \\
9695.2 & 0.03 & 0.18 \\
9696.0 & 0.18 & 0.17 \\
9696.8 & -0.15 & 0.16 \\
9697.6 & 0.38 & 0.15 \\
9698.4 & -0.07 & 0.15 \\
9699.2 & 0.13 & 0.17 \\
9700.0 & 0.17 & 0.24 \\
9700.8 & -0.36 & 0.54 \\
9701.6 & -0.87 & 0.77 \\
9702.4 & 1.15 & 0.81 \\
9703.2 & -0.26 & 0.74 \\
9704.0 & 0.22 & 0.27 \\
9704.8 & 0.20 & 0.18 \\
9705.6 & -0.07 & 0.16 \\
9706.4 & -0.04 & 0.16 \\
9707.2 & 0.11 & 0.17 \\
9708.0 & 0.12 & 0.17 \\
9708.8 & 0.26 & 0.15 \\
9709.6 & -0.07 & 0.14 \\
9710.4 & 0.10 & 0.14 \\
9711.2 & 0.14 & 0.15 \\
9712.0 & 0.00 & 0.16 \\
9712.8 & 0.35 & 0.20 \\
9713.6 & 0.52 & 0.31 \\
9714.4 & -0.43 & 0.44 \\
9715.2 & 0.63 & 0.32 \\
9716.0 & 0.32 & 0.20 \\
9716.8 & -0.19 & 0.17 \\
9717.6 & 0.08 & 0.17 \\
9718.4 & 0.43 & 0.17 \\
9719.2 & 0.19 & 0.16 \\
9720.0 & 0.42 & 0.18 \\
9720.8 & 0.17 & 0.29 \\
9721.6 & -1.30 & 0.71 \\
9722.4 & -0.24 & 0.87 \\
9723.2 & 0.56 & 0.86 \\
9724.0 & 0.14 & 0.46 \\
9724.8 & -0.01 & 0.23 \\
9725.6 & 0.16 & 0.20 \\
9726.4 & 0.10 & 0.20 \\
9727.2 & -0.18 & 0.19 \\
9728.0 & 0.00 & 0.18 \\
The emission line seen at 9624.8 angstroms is [O II]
